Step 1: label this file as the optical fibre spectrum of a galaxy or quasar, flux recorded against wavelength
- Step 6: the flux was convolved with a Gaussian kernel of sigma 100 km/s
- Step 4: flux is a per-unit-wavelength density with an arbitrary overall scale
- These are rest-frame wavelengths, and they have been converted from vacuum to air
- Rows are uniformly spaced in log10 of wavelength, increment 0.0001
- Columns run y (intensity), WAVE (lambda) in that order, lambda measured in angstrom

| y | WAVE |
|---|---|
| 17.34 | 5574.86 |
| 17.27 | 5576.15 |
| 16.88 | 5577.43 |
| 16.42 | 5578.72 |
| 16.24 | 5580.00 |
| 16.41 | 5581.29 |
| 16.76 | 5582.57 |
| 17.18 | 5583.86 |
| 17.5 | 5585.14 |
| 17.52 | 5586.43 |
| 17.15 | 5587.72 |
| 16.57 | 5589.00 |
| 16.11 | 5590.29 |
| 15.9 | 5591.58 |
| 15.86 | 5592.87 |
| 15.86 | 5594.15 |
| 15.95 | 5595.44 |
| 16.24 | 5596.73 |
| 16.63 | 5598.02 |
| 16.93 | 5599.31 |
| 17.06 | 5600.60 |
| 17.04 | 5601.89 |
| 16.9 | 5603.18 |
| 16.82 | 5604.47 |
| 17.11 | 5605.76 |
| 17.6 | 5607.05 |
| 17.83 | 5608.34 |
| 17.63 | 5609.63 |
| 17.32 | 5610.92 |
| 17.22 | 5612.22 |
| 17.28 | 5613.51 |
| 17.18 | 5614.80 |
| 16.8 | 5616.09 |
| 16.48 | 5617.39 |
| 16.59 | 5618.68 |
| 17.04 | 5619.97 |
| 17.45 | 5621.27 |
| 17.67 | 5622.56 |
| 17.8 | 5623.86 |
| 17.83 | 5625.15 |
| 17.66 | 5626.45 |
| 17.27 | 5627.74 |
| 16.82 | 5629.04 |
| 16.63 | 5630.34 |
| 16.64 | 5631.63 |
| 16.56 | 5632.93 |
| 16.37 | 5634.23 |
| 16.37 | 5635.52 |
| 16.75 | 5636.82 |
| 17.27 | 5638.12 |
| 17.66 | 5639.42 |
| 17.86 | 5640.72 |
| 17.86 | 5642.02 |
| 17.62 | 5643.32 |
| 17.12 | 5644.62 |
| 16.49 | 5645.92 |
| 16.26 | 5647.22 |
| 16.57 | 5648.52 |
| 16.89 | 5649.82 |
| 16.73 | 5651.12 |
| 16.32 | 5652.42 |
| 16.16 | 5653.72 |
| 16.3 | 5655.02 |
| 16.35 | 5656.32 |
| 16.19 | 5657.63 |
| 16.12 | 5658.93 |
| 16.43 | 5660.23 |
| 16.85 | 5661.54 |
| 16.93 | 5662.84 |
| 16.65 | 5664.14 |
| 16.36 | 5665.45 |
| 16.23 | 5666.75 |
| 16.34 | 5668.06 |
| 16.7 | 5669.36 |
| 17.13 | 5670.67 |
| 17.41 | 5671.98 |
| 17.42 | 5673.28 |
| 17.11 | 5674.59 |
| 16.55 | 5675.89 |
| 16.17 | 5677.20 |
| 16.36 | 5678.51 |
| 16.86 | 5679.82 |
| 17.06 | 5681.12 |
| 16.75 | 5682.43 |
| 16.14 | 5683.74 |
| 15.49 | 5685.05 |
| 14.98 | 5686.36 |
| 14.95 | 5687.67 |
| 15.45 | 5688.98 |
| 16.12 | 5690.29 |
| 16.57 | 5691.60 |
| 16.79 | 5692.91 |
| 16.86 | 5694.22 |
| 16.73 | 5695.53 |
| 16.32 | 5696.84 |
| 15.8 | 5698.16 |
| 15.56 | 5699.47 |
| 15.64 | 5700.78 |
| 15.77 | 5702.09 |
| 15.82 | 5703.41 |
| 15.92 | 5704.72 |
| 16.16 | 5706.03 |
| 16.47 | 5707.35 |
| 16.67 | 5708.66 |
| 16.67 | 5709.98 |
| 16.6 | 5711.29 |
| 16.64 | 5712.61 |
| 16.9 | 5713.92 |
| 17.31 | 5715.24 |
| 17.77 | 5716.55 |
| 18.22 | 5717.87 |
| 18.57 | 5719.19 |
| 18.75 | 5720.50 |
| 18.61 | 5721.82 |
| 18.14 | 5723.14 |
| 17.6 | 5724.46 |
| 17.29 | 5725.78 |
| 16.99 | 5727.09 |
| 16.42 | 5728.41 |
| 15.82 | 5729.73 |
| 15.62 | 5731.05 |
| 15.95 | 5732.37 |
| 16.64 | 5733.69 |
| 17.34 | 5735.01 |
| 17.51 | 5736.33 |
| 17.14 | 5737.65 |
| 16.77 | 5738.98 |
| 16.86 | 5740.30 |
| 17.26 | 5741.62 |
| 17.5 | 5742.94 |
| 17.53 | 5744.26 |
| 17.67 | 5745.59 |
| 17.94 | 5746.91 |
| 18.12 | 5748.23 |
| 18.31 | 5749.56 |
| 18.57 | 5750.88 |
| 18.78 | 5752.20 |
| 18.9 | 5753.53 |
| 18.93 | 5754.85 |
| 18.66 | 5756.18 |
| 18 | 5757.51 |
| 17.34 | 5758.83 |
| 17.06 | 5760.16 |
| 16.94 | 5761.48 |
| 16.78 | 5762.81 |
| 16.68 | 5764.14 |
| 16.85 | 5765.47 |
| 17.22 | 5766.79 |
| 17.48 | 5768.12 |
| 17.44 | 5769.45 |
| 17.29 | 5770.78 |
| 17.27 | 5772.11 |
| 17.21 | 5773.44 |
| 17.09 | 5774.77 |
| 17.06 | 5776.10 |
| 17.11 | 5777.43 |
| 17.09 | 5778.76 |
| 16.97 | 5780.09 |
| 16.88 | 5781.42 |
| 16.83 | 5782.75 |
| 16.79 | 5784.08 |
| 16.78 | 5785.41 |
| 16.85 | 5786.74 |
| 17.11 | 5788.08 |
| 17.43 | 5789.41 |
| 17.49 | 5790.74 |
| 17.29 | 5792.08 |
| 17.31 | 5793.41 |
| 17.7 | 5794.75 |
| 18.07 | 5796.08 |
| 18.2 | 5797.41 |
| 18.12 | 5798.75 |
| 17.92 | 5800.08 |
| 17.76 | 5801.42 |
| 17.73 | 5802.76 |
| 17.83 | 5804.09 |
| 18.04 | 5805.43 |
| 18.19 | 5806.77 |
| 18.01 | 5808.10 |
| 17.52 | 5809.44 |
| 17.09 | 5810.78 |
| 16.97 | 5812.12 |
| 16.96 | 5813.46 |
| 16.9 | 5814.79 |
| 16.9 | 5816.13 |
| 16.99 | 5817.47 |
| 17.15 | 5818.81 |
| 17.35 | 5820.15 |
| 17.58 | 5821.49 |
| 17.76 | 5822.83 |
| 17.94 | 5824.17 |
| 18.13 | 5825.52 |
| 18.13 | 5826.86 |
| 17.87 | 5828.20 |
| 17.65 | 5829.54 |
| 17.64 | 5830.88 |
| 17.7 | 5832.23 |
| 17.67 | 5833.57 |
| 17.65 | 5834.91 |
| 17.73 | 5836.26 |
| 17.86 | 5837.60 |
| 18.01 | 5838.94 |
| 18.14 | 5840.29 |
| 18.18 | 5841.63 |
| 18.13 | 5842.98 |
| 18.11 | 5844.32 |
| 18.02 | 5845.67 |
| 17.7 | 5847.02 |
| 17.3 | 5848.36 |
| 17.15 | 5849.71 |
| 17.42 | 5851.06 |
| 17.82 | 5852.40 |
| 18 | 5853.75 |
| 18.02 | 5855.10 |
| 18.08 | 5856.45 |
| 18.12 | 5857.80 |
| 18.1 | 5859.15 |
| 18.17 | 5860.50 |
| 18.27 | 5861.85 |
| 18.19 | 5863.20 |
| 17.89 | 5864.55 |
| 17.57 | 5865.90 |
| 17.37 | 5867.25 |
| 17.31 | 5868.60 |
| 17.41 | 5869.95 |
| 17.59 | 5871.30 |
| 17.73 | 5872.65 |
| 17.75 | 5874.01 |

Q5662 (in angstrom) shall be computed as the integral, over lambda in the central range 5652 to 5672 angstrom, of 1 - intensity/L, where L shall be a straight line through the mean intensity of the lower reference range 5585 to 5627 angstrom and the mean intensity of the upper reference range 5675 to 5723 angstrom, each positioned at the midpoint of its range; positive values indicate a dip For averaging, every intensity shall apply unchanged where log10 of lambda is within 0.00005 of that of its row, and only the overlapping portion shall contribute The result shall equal 0.3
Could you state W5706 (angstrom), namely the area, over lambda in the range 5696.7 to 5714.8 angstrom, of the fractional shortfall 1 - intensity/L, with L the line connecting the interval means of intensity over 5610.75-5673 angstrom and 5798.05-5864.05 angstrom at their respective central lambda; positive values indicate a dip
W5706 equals 1.0 angstrom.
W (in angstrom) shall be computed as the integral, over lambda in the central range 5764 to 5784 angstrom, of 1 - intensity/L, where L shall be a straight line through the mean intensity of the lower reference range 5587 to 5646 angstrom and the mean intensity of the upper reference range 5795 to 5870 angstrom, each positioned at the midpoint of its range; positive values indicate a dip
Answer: 0.50 angstrom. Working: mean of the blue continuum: 17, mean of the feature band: 17.1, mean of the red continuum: 17.7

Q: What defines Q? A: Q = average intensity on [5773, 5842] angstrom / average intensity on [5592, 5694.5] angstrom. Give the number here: 1.05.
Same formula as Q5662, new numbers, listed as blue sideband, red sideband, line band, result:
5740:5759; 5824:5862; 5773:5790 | 0.9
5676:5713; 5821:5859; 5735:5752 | -0.9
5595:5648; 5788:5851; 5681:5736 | 2.3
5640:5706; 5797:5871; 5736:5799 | -0.9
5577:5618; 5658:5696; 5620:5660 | -0.7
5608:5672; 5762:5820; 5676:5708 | 1.7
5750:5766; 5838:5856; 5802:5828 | 0.4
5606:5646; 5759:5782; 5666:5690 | 1.1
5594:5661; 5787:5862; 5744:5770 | -0.5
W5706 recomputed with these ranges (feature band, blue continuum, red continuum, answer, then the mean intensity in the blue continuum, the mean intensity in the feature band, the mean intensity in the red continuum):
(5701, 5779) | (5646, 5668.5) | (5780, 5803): -1.0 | 16.5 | 17.3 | 17.4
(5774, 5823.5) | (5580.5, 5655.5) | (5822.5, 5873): 0.7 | 16.9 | 17.4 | 17.8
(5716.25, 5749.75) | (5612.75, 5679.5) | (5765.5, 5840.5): -0.4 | 16.9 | 17.4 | 17.5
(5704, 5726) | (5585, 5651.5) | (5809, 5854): -0.1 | 17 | 17.3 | 17.6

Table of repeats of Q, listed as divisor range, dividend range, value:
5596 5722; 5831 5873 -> 1.06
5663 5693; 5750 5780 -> 1.07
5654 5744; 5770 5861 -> 1.05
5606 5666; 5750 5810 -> 1.03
